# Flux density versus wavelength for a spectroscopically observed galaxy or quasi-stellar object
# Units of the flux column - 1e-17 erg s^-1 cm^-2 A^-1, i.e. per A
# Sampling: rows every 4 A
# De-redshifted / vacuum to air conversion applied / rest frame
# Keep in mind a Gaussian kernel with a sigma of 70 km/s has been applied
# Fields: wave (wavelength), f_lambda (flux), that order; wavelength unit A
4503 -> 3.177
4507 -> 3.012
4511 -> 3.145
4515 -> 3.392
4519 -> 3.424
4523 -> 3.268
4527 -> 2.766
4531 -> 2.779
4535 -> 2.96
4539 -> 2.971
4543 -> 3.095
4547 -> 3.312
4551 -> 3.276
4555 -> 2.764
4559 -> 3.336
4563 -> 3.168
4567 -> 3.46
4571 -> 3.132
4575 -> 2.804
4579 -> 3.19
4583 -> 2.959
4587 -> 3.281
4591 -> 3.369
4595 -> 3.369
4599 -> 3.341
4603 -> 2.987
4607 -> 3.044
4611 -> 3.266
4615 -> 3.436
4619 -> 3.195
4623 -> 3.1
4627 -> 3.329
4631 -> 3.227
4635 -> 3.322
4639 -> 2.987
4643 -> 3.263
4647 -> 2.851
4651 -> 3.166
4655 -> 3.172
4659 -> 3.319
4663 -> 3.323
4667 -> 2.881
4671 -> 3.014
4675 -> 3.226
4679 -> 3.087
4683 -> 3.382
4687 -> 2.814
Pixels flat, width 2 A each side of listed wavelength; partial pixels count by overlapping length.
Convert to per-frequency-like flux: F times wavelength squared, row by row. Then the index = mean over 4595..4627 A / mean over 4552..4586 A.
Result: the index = 1.05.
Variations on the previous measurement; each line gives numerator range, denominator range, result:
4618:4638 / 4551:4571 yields 1.04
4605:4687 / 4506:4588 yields 1.06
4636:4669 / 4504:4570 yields 1.05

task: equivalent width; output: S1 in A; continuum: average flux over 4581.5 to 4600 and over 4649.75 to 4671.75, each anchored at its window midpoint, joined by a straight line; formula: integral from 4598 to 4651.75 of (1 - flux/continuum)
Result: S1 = 0.58 A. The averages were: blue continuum 3.27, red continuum 3.15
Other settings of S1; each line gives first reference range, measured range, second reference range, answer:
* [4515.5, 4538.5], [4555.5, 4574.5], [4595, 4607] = -0.5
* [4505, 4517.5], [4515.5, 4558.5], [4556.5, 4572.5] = 1.9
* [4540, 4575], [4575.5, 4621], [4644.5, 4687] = -0.8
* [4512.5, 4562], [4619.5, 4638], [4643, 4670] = -0.6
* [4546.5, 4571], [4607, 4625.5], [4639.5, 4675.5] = -0.4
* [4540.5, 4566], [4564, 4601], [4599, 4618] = -0.3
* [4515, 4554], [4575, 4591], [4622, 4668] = 0.0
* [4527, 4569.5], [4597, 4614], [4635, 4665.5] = -0.2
